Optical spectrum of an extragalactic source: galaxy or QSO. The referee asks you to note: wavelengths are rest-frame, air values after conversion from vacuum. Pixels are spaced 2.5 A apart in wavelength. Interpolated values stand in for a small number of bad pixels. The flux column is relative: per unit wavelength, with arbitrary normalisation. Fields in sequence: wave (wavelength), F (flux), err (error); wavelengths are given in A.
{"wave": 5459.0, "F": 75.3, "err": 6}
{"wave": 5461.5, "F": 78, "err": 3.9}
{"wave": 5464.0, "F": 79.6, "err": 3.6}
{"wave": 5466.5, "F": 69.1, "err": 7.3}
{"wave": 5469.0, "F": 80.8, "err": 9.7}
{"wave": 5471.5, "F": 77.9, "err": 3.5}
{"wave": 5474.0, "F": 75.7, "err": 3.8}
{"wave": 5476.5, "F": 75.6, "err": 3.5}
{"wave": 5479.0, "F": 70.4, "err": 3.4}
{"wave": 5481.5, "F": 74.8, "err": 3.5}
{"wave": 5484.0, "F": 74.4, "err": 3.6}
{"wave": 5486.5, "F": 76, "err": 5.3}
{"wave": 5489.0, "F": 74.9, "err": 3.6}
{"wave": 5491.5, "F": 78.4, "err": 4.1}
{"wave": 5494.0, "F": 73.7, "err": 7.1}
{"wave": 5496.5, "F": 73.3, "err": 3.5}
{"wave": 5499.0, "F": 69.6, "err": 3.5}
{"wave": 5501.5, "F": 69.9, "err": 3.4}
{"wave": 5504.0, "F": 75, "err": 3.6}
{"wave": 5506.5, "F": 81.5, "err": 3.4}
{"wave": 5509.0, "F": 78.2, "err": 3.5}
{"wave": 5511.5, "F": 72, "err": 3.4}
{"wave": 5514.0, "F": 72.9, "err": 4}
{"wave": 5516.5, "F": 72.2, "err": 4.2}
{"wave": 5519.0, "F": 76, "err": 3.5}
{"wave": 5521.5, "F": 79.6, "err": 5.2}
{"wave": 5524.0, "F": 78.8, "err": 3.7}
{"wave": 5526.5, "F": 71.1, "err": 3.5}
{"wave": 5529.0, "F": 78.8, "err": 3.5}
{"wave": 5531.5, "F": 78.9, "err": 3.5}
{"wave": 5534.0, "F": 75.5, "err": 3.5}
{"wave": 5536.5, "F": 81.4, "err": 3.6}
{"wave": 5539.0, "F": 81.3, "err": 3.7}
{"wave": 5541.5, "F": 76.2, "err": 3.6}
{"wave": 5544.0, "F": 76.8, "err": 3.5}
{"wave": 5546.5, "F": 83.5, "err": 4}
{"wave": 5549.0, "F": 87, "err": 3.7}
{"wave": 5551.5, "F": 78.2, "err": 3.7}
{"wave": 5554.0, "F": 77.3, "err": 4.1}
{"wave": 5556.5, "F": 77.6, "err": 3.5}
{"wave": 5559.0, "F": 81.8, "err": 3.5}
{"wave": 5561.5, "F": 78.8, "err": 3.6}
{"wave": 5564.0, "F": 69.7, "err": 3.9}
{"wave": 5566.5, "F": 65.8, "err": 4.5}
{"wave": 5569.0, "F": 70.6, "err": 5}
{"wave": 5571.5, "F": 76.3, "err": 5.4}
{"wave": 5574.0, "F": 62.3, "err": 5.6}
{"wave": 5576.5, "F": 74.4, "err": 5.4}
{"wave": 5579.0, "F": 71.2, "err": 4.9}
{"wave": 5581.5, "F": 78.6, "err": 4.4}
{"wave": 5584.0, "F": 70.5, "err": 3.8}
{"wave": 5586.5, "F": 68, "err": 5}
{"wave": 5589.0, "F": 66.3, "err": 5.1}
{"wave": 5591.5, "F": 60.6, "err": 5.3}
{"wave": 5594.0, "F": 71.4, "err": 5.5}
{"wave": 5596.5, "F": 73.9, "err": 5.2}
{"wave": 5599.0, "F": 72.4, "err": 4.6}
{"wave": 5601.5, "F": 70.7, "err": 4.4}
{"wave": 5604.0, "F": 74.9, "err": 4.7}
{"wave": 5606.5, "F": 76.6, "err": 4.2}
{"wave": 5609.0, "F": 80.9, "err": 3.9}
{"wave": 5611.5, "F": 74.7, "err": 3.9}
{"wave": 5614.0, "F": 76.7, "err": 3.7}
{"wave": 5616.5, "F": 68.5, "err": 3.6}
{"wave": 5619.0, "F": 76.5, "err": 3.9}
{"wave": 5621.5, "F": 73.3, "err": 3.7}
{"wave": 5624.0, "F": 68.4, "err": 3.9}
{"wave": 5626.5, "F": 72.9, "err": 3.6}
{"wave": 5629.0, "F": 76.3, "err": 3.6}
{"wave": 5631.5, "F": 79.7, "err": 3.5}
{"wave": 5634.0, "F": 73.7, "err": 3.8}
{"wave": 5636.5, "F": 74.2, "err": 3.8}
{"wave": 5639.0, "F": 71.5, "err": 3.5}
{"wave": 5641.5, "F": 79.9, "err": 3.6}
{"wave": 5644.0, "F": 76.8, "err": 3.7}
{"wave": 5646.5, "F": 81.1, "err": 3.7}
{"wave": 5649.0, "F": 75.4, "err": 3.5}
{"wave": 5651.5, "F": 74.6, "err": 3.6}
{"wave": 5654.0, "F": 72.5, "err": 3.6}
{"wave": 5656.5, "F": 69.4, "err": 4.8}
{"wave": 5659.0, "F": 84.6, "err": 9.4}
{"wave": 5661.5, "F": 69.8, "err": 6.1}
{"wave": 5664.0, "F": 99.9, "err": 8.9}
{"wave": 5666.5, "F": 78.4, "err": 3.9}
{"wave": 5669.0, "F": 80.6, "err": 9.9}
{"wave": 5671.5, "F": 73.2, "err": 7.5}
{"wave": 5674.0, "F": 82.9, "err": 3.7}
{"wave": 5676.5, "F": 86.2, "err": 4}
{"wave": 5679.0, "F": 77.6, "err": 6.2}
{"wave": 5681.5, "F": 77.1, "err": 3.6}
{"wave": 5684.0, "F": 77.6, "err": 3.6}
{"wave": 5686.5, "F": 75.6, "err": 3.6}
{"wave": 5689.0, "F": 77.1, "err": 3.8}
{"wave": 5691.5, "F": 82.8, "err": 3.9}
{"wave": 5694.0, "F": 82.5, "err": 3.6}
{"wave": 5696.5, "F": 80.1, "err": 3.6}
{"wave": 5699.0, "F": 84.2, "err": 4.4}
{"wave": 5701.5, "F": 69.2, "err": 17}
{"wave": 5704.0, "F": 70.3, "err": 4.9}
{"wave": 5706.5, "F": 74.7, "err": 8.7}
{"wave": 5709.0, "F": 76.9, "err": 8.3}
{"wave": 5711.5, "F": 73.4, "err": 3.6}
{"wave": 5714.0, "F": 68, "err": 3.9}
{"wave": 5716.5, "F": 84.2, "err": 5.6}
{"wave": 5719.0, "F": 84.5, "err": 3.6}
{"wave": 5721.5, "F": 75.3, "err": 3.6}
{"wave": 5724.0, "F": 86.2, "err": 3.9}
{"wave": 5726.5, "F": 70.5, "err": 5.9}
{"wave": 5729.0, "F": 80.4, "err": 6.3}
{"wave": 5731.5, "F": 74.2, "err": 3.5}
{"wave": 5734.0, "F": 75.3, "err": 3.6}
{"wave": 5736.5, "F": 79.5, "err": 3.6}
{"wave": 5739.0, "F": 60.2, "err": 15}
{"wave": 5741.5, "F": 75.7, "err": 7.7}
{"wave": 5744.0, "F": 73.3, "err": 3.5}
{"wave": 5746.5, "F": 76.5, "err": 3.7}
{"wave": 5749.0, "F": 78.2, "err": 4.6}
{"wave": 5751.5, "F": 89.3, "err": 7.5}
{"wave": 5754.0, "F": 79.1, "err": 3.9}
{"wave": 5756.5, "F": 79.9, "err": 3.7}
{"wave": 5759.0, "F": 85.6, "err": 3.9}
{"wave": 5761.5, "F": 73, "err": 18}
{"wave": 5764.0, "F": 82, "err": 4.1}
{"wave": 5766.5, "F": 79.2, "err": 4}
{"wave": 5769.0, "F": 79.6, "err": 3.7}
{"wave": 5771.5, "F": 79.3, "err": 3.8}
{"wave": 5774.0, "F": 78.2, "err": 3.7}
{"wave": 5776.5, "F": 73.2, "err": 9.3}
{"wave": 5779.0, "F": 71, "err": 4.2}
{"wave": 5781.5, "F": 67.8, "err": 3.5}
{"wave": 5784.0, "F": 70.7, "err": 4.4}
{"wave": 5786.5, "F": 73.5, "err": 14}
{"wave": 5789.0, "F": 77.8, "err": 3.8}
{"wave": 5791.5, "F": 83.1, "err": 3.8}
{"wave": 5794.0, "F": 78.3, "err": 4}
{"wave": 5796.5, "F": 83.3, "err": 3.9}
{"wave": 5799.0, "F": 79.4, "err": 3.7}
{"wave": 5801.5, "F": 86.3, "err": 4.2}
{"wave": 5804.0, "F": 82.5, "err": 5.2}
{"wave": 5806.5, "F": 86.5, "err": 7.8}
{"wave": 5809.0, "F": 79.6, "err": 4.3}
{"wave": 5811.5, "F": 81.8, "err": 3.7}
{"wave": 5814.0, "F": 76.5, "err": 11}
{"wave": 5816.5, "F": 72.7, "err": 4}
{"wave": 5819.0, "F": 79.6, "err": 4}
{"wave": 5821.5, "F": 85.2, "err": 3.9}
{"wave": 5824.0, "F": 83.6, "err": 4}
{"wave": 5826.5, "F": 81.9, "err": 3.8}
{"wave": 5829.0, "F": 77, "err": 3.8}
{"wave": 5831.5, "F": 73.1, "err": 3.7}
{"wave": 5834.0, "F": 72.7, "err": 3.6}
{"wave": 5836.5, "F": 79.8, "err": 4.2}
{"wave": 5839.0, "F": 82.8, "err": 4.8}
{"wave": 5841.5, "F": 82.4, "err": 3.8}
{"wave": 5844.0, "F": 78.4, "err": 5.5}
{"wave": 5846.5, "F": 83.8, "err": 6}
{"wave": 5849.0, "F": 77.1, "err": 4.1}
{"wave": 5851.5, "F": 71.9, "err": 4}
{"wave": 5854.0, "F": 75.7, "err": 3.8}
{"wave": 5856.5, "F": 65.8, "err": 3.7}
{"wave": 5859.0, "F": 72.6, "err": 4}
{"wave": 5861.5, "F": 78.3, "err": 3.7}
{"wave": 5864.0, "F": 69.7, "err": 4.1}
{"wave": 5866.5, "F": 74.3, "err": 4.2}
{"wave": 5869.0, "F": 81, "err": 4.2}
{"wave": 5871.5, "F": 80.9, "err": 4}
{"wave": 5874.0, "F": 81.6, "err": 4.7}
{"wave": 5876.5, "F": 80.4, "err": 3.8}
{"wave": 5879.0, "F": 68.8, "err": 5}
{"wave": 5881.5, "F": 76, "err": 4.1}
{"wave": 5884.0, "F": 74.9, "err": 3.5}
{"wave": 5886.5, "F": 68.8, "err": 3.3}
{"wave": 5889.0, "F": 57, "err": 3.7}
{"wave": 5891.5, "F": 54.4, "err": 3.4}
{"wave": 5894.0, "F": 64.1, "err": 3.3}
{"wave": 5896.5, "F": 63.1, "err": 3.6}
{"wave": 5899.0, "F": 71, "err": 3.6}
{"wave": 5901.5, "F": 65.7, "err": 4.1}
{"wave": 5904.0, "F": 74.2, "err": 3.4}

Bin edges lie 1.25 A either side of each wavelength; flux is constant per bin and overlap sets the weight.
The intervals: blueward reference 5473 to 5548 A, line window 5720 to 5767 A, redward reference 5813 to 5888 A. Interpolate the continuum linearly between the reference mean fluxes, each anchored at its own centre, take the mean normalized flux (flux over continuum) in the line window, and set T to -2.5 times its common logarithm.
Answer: -0.01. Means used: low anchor 75.9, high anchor 76.8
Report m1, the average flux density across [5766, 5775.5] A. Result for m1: 78.9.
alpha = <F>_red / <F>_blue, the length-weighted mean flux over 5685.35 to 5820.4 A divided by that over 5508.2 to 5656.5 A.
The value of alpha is 1.0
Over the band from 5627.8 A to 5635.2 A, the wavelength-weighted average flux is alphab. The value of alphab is 76.6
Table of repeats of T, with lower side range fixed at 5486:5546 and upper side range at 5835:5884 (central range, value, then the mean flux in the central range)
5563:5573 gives 0.085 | 70.4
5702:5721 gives 0.011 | 75.7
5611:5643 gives 0.028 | 74.3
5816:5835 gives -0.025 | 78.5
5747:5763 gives -0.056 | 80.7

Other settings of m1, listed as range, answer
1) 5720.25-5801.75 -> 77.3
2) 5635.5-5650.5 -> 76.5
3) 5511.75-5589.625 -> 75.4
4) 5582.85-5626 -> 72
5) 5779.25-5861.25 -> 78.1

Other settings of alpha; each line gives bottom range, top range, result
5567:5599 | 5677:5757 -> 1.10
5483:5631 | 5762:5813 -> 1.05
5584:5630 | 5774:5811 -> 1.08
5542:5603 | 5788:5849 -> 1.09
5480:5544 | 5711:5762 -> 1.02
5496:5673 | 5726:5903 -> 1.01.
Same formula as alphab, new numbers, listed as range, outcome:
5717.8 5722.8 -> 79.9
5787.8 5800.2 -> 80.4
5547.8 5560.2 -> 80.3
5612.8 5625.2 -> 72.7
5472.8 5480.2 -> 73.9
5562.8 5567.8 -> 67.8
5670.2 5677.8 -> 80.7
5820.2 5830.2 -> 81.9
